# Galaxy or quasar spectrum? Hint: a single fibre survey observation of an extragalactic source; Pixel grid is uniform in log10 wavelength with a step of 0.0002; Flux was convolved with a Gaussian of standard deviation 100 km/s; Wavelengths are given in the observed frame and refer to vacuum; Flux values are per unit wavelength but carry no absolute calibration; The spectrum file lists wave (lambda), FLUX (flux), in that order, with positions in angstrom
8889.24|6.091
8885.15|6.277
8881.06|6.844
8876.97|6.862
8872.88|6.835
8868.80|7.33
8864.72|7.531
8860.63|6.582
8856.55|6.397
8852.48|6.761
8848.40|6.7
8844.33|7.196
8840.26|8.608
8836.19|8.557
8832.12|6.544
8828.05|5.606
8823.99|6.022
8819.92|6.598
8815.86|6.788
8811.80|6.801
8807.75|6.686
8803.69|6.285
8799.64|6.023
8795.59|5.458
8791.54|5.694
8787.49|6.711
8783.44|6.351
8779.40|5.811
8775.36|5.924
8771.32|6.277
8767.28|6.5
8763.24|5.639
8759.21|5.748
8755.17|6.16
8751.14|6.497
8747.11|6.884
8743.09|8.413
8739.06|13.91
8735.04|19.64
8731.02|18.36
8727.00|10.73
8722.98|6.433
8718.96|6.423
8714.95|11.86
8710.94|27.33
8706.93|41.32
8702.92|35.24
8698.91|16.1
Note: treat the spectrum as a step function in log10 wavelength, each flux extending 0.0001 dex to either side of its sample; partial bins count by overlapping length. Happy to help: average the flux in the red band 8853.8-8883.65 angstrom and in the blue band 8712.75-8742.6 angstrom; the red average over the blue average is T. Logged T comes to 0.6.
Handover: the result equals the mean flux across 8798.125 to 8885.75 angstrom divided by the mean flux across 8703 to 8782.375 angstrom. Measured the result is 0.6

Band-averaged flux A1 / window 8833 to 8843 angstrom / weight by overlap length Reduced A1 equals 8.25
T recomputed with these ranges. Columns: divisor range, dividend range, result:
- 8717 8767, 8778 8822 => 0.67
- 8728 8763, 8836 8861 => 0.69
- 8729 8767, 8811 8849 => 0.70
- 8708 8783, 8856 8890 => 0.66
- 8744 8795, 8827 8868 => 1.14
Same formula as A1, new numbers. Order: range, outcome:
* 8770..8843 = 6.5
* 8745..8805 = 6.13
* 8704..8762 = 13.8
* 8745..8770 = 6.25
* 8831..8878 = 7.18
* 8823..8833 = 6.01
